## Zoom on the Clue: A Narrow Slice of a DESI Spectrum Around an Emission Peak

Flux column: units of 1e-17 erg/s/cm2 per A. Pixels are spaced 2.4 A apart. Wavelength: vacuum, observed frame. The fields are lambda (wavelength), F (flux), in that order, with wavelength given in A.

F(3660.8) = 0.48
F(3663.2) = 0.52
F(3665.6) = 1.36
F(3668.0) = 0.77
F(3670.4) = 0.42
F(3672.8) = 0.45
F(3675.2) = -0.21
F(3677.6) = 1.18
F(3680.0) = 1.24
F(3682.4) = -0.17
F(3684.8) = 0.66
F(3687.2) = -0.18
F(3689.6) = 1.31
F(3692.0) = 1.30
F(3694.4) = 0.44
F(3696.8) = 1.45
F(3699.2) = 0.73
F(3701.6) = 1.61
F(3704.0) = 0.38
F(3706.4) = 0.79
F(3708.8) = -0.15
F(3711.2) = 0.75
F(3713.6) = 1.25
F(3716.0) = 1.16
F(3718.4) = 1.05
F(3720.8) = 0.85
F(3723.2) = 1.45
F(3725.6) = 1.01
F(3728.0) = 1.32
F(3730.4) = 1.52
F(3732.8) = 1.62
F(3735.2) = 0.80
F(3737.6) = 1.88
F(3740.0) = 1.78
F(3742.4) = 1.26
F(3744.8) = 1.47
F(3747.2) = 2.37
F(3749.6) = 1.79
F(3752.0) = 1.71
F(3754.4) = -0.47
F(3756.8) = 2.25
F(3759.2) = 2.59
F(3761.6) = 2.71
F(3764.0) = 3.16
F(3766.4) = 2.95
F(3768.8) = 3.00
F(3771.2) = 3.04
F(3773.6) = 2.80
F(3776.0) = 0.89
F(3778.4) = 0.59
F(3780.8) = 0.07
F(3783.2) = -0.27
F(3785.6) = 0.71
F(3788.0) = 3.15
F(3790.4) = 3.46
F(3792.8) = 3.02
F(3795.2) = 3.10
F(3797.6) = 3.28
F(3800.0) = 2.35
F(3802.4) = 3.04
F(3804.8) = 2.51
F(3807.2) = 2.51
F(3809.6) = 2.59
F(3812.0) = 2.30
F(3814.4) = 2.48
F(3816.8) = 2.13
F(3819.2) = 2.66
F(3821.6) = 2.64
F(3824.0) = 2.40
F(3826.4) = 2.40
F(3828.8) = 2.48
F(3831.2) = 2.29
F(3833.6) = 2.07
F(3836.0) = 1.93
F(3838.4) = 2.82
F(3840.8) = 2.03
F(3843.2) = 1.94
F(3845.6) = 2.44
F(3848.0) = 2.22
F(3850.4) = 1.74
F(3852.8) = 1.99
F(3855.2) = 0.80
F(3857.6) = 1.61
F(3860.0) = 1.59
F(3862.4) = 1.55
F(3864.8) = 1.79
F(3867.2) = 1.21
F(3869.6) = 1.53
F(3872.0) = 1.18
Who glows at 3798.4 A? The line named Lyman alpha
